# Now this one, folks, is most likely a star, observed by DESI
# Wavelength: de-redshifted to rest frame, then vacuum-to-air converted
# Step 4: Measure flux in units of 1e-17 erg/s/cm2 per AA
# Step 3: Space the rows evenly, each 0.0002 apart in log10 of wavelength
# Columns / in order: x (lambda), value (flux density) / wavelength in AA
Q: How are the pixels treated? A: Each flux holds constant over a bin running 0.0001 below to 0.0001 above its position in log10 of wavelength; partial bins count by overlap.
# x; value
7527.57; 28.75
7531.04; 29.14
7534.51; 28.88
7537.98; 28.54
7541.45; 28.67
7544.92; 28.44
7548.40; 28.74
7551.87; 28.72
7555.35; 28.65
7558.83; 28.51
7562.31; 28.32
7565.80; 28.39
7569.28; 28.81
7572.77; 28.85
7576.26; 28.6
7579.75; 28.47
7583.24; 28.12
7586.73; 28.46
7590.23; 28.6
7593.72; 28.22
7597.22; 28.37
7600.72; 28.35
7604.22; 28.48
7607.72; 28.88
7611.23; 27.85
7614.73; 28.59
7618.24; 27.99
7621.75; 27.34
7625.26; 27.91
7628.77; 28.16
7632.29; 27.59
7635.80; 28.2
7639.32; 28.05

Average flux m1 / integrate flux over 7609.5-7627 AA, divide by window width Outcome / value 27.9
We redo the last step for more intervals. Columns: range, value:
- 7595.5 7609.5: 28.5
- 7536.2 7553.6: 28.6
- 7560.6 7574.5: 28.6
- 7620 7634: 27.7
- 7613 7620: 28.3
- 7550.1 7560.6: 28.6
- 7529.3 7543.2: 28.8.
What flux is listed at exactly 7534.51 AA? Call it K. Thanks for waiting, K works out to 28.88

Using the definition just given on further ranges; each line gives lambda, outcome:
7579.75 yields 28.47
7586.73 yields 28.46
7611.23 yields 27.85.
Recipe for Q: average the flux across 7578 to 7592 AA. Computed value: 28.4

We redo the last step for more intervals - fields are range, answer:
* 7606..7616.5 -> 28.4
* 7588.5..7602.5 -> 28.4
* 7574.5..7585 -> 28.4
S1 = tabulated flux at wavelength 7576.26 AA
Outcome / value 28.6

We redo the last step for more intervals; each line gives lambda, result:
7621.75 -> 27.34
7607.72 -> 28.88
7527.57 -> 28.75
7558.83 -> 28.51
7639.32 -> 28.05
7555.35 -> 28.65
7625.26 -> 27.91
